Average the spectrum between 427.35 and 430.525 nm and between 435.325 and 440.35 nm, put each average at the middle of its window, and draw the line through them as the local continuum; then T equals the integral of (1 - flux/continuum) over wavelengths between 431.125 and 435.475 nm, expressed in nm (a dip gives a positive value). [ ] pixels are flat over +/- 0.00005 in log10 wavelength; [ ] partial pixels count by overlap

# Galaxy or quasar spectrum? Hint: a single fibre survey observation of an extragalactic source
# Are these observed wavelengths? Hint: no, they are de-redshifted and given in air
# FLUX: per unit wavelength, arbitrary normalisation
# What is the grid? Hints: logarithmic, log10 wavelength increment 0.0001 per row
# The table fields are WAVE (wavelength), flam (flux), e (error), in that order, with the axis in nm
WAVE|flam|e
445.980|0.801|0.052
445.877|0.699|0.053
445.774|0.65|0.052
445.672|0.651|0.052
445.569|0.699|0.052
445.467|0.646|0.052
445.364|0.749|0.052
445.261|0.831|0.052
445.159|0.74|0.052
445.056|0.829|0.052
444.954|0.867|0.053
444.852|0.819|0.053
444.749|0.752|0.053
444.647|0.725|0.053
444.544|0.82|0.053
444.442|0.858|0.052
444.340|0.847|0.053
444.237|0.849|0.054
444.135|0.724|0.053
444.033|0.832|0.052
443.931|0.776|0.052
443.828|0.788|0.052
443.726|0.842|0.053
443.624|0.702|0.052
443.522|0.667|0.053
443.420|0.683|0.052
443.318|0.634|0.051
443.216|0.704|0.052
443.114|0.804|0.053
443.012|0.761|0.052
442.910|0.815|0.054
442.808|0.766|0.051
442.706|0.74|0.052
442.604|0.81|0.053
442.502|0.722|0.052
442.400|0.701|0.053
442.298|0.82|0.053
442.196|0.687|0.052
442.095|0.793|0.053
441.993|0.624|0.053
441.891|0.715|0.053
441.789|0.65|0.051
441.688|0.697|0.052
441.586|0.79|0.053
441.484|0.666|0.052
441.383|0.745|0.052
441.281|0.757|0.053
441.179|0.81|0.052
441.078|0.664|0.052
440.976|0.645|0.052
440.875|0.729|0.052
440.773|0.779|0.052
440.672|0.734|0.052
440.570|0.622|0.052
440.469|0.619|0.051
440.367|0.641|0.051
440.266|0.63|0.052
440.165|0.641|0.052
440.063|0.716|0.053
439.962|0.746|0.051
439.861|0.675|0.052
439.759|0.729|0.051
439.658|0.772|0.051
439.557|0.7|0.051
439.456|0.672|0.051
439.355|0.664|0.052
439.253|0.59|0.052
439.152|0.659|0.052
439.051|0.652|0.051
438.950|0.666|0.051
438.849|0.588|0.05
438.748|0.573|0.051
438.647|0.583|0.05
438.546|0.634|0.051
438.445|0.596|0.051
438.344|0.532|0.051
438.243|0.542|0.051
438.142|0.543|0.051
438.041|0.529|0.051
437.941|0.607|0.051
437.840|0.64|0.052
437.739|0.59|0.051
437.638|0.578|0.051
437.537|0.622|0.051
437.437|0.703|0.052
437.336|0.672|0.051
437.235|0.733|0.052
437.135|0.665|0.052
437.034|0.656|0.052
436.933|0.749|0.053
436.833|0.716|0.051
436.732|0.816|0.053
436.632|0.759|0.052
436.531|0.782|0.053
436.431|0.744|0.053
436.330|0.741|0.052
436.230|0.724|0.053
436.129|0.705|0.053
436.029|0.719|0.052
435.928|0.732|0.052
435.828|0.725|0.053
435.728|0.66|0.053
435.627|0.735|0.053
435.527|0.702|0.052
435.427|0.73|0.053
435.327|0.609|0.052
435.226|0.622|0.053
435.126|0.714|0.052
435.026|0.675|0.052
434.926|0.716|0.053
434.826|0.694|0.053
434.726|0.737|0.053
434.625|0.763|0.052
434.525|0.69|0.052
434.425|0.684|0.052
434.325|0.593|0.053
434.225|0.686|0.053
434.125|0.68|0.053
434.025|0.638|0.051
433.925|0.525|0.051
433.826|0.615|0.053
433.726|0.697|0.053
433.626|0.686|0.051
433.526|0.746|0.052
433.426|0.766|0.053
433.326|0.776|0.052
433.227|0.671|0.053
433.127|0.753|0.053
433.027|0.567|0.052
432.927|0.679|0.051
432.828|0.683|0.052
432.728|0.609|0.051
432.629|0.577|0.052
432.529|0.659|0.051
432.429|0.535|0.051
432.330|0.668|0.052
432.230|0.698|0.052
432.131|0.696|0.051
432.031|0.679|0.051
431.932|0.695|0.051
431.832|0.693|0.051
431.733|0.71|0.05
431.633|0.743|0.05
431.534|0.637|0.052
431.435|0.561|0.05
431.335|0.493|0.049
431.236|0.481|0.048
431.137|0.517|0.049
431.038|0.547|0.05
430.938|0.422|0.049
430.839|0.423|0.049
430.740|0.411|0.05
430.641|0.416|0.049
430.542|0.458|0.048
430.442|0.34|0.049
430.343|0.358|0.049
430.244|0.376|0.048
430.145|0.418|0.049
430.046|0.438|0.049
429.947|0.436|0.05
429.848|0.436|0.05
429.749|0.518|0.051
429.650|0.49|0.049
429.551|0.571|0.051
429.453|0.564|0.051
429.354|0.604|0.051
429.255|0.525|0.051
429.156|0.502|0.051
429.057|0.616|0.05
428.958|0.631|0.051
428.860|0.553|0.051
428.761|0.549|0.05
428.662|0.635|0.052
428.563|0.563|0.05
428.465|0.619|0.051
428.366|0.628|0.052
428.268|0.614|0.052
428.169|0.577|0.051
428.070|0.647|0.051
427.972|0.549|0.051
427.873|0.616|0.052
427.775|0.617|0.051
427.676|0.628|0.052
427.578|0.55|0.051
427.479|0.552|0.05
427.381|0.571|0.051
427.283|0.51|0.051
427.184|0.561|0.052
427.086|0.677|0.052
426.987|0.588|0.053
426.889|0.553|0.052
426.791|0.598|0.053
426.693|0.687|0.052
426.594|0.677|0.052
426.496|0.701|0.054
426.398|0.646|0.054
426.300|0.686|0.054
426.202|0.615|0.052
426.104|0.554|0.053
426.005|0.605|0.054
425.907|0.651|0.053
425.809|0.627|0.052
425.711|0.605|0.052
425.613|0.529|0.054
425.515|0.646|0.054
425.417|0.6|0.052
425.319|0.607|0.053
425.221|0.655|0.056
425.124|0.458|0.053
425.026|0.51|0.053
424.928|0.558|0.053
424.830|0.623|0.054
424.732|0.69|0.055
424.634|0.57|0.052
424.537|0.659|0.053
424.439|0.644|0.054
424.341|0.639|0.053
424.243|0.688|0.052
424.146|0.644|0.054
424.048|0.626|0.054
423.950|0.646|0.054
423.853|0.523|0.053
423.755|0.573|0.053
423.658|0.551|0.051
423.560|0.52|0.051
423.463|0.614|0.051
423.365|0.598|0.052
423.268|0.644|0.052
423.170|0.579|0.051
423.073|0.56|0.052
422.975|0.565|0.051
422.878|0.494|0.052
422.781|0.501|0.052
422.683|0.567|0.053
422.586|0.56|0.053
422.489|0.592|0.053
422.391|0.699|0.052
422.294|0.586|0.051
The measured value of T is -0.42 nm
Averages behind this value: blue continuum 0.539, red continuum 0.669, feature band 0.661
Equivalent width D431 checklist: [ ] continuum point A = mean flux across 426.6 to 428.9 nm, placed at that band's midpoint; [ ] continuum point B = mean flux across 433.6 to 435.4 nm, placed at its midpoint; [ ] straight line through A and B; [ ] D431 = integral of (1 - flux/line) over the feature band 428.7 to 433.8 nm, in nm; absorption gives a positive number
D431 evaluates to 0.48 nm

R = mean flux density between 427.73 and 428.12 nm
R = 0.607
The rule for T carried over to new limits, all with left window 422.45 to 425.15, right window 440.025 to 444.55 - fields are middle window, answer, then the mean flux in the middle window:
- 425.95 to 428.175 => 0.016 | 0.608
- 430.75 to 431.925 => 0.147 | 0.566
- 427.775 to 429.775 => 0.146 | 0.58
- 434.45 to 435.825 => -0.041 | 0.697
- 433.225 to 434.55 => -0.017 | 0.675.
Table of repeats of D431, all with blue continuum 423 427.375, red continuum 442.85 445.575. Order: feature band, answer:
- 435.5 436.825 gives -0.06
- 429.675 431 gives 0.47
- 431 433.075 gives 0.12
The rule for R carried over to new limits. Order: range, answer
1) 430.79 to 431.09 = 0.464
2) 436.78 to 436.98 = 0.734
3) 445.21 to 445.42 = 0.785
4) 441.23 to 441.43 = 0.749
